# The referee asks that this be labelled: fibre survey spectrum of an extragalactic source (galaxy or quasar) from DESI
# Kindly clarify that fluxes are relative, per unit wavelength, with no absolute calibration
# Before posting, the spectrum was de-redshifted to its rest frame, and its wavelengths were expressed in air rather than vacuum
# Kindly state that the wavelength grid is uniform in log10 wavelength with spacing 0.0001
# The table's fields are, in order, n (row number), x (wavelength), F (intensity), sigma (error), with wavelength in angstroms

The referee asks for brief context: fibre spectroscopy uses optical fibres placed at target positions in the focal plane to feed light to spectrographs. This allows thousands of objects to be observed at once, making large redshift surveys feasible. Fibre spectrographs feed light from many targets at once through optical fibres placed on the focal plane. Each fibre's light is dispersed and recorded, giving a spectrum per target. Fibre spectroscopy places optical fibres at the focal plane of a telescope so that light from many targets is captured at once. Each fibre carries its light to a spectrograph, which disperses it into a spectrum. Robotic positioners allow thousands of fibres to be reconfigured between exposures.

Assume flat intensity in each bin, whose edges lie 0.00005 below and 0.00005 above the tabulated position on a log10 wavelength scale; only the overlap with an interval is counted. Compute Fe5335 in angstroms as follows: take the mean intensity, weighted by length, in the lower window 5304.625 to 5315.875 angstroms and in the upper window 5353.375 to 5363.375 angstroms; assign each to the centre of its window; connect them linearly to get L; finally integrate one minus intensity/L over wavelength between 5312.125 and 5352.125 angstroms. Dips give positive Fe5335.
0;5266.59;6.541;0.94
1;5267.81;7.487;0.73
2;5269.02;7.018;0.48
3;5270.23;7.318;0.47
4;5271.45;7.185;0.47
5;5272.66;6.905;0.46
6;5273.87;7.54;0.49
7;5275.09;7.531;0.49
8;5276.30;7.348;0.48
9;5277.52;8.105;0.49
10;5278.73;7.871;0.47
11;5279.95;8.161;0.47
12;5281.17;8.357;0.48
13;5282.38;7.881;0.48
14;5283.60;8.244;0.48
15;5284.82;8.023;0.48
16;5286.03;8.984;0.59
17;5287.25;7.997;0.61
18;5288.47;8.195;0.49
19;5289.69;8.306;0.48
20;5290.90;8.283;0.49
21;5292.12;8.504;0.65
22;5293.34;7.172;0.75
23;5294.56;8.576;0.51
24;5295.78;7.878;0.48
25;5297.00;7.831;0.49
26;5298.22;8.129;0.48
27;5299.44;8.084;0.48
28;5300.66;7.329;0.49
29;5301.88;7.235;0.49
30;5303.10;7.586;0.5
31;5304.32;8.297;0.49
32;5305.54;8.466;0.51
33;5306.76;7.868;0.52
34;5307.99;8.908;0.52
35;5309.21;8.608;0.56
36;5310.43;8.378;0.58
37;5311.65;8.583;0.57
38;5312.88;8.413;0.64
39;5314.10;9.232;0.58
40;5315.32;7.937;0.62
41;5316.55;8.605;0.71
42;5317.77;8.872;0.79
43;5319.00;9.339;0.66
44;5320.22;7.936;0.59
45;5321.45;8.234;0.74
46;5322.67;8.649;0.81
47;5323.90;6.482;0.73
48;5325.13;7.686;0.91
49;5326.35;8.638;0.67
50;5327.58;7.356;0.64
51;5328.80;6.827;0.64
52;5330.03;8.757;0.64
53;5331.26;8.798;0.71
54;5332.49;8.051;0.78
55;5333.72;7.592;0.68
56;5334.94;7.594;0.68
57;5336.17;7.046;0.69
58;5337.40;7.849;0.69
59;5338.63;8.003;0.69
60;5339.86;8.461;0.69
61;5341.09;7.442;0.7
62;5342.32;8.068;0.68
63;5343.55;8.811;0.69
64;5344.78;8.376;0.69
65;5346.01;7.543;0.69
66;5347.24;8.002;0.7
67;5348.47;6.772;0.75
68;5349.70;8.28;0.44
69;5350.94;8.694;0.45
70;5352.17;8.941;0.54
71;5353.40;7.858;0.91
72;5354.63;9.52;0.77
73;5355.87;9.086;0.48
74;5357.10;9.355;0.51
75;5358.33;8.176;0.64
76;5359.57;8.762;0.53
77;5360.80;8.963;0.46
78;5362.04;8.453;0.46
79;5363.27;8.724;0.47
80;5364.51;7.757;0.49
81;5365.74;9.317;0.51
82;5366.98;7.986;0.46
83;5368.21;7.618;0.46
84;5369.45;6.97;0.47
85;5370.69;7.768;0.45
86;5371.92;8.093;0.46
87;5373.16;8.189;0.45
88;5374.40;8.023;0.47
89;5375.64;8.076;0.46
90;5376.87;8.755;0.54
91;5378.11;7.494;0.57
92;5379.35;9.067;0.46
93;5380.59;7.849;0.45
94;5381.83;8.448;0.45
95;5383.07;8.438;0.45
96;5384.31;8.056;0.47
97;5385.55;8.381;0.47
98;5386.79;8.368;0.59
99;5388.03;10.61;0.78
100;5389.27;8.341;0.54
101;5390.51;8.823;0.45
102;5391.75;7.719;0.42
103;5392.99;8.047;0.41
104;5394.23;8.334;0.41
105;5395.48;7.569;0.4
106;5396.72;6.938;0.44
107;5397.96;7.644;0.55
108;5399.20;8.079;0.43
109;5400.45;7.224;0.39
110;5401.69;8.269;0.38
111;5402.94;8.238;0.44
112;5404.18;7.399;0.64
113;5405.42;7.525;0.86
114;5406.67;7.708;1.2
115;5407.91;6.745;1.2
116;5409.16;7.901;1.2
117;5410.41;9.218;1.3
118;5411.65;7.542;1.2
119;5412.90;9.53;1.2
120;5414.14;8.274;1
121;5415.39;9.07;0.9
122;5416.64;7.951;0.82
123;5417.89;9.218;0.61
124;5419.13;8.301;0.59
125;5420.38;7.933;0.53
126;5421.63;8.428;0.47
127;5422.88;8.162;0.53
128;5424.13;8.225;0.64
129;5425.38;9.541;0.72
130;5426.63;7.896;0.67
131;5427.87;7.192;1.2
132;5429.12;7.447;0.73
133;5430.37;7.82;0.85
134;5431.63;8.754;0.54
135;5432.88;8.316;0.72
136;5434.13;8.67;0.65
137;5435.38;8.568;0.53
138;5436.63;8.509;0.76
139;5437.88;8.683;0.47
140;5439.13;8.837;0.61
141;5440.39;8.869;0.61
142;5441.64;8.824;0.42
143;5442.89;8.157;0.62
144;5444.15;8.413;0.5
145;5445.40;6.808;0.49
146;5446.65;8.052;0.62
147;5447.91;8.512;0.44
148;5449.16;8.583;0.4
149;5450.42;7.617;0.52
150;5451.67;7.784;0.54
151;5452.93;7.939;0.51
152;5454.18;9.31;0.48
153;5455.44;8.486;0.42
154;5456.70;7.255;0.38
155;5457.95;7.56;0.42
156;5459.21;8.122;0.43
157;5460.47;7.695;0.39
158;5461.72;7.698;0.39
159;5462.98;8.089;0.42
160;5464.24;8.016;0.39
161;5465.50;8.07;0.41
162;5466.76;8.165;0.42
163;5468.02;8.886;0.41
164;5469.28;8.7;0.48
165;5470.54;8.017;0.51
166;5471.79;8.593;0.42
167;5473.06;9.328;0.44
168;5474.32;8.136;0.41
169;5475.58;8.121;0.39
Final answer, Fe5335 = 2.6 angstroms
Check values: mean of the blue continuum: 8.49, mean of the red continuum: 8.82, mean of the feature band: 8.09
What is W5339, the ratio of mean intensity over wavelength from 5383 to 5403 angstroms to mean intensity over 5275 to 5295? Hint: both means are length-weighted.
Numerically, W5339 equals 1.0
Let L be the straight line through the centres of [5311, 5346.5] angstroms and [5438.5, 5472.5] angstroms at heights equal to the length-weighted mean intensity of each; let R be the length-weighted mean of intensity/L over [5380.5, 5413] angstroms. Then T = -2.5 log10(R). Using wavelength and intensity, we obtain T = 0.01 mag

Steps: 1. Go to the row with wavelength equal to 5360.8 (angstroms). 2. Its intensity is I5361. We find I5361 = 8.963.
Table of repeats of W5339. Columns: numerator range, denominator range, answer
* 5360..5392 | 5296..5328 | 1.02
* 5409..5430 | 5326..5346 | 1.05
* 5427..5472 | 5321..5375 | 1.01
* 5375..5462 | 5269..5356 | 1.02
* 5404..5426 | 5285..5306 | 1.03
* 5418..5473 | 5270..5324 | 1.02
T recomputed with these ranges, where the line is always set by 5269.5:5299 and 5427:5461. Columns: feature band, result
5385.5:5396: -0.05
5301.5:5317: -0.05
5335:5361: -0.03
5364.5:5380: 0.00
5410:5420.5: -0.06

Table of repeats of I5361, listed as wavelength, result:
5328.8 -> 6.827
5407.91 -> 6.745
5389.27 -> 8.341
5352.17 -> 8.941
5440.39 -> 8.869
